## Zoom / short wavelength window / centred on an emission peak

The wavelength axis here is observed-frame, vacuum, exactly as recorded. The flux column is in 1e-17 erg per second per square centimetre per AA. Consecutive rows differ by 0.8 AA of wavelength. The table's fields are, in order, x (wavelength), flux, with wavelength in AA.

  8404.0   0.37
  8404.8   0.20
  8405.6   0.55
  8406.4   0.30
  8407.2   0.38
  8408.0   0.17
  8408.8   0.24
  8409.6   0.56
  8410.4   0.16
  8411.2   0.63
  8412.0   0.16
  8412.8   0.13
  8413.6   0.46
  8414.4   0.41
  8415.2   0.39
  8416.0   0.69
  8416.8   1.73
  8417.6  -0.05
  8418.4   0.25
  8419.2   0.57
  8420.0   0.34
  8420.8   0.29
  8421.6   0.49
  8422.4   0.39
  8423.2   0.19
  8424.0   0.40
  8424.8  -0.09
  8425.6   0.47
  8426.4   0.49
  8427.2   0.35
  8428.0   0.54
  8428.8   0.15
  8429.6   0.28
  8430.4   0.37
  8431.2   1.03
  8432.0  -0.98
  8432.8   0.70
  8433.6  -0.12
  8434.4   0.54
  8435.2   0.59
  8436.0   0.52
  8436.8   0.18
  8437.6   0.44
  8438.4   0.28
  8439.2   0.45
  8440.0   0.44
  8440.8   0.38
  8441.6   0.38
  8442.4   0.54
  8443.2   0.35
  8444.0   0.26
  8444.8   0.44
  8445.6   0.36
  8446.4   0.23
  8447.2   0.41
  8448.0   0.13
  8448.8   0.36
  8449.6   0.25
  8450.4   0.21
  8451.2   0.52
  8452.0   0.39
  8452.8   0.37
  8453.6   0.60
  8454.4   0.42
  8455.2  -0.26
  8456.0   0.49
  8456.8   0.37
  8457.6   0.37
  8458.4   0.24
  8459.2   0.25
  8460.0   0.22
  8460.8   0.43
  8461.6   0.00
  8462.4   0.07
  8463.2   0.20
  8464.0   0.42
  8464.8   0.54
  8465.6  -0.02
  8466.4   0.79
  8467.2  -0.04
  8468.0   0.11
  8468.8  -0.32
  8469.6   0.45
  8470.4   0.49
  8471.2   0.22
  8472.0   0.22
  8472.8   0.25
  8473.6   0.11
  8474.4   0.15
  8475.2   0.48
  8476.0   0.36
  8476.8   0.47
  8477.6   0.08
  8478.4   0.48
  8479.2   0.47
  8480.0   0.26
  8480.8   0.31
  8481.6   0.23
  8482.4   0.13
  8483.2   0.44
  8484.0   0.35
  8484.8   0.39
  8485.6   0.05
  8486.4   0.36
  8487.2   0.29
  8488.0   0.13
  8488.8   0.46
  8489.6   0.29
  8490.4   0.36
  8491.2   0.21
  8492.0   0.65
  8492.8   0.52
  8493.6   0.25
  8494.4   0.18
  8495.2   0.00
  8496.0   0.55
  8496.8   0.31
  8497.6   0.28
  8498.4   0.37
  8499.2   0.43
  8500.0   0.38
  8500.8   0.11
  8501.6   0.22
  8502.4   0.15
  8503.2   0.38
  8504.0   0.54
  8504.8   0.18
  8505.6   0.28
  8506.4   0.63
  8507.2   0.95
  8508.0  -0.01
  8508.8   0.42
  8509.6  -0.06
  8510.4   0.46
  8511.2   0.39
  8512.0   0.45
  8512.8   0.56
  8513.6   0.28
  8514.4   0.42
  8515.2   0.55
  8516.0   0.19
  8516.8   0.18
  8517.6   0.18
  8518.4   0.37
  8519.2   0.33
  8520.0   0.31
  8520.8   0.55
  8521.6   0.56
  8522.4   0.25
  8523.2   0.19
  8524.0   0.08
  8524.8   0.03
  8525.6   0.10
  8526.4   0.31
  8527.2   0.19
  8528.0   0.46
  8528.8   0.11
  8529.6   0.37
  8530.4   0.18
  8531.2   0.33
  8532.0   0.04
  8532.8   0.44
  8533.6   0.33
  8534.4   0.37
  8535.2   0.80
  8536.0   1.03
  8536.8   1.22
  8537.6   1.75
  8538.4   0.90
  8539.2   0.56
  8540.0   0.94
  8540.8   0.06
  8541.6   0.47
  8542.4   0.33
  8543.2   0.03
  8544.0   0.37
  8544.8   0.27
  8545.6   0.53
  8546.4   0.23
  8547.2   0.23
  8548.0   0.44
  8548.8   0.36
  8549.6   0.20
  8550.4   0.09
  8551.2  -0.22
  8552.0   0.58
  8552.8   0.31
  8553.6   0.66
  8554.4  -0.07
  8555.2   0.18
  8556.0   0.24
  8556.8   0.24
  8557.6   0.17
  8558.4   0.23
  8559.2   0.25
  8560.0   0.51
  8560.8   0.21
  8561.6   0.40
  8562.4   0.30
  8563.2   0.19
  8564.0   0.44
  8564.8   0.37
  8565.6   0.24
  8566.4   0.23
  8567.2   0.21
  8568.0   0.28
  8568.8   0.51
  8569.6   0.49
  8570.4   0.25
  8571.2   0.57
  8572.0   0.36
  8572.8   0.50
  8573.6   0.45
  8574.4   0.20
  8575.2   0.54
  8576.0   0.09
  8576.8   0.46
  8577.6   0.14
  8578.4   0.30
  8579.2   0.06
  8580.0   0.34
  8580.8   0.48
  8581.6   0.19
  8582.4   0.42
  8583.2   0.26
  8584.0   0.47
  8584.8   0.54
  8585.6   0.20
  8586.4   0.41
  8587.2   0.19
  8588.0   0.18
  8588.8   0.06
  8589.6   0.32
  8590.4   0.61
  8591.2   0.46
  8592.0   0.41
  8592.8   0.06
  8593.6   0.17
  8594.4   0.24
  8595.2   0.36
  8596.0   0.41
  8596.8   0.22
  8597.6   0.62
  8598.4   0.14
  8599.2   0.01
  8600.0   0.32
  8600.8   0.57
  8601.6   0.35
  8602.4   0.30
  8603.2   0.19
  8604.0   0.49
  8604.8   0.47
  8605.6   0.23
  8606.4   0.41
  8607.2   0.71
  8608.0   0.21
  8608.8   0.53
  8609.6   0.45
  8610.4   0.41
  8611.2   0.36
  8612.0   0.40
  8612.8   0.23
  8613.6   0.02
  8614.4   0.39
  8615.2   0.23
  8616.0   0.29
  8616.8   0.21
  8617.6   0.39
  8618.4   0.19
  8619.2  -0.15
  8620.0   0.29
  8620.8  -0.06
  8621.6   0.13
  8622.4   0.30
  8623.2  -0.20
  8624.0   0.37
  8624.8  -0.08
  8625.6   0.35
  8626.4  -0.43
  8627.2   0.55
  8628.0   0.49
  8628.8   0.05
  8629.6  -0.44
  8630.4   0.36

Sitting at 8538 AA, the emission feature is Hgamma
